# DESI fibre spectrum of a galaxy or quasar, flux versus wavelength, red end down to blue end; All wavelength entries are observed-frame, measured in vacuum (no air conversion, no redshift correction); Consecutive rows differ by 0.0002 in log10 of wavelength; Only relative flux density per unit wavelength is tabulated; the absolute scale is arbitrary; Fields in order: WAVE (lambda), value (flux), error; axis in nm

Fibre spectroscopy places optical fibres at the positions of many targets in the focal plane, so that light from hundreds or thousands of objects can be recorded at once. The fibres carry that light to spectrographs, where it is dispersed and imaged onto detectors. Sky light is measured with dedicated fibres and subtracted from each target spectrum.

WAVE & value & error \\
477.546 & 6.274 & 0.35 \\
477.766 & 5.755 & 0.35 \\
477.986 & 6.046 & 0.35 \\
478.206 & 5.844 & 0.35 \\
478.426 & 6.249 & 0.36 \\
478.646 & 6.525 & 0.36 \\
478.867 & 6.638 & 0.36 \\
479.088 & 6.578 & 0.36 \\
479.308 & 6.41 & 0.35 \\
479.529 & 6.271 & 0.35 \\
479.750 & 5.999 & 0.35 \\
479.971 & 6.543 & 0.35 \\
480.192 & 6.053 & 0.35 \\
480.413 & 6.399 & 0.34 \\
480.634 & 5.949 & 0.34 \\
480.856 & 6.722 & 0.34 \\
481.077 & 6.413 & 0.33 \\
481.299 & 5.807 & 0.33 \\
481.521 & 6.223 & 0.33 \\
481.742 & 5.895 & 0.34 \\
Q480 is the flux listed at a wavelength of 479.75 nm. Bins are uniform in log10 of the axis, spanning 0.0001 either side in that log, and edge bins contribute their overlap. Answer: 5.999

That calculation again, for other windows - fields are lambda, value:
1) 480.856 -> 6.722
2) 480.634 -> 5.949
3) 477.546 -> 6.274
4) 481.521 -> 6.223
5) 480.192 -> 6.053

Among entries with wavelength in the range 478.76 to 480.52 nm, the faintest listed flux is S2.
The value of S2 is 5.999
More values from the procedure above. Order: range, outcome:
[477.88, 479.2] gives 5.844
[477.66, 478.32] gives 5.755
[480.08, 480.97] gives 5.949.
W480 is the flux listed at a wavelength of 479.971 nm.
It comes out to 6.543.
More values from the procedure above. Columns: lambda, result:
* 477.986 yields 6.046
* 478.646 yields 6.525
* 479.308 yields 6.41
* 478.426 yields 6.249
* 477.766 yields 5.755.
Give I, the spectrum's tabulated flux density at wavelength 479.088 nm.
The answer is 6.578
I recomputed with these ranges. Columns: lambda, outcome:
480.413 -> 6.399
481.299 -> 5.807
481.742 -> 5.895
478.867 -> 6.638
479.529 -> 6.271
